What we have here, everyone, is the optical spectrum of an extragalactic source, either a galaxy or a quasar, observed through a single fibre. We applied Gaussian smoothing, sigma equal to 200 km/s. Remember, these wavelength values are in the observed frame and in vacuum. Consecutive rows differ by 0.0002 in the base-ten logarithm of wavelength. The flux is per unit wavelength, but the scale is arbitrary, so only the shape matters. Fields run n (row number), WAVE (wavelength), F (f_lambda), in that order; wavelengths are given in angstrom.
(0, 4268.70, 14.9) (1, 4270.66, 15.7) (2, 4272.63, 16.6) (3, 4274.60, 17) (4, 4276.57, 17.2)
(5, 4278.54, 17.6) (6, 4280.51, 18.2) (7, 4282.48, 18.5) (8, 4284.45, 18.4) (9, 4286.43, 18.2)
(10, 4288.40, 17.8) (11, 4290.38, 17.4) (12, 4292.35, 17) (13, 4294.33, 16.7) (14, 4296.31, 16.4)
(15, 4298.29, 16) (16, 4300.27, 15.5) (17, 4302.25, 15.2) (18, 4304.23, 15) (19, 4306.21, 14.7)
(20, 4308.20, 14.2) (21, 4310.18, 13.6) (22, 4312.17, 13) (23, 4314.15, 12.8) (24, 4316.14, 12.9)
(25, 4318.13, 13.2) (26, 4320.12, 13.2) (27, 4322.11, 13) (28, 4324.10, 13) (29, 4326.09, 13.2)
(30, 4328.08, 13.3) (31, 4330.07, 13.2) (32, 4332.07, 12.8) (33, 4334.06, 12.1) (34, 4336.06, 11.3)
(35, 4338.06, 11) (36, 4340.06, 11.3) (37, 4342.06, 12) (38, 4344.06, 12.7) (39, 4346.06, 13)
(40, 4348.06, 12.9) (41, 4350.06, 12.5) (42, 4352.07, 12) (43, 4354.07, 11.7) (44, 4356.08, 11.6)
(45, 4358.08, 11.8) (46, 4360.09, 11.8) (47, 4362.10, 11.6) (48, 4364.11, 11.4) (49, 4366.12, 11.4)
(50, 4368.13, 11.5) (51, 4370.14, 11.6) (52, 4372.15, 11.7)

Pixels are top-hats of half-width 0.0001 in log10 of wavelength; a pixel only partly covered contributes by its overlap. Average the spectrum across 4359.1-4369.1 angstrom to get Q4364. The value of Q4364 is 11.5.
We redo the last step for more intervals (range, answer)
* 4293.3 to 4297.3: 16.5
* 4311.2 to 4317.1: 12.9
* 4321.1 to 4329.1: 13.1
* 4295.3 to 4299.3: 16.2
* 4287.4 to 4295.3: 17.2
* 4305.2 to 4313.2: 13.9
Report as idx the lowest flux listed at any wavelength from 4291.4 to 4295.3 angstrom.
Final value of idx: 16.7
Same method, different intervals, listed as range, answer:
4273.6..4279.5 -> 17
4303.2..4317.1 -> 12.8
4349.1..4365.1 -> 11.4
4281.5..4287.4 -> 18.2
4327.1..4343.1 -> 11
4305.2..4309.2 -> 14.2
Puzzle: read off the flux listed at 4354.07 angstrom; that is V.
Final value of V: 11.7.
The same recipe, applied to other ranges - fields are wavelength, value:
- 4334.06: 12.1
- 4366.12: 11.4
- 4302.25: 15.2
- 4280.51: 18.2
